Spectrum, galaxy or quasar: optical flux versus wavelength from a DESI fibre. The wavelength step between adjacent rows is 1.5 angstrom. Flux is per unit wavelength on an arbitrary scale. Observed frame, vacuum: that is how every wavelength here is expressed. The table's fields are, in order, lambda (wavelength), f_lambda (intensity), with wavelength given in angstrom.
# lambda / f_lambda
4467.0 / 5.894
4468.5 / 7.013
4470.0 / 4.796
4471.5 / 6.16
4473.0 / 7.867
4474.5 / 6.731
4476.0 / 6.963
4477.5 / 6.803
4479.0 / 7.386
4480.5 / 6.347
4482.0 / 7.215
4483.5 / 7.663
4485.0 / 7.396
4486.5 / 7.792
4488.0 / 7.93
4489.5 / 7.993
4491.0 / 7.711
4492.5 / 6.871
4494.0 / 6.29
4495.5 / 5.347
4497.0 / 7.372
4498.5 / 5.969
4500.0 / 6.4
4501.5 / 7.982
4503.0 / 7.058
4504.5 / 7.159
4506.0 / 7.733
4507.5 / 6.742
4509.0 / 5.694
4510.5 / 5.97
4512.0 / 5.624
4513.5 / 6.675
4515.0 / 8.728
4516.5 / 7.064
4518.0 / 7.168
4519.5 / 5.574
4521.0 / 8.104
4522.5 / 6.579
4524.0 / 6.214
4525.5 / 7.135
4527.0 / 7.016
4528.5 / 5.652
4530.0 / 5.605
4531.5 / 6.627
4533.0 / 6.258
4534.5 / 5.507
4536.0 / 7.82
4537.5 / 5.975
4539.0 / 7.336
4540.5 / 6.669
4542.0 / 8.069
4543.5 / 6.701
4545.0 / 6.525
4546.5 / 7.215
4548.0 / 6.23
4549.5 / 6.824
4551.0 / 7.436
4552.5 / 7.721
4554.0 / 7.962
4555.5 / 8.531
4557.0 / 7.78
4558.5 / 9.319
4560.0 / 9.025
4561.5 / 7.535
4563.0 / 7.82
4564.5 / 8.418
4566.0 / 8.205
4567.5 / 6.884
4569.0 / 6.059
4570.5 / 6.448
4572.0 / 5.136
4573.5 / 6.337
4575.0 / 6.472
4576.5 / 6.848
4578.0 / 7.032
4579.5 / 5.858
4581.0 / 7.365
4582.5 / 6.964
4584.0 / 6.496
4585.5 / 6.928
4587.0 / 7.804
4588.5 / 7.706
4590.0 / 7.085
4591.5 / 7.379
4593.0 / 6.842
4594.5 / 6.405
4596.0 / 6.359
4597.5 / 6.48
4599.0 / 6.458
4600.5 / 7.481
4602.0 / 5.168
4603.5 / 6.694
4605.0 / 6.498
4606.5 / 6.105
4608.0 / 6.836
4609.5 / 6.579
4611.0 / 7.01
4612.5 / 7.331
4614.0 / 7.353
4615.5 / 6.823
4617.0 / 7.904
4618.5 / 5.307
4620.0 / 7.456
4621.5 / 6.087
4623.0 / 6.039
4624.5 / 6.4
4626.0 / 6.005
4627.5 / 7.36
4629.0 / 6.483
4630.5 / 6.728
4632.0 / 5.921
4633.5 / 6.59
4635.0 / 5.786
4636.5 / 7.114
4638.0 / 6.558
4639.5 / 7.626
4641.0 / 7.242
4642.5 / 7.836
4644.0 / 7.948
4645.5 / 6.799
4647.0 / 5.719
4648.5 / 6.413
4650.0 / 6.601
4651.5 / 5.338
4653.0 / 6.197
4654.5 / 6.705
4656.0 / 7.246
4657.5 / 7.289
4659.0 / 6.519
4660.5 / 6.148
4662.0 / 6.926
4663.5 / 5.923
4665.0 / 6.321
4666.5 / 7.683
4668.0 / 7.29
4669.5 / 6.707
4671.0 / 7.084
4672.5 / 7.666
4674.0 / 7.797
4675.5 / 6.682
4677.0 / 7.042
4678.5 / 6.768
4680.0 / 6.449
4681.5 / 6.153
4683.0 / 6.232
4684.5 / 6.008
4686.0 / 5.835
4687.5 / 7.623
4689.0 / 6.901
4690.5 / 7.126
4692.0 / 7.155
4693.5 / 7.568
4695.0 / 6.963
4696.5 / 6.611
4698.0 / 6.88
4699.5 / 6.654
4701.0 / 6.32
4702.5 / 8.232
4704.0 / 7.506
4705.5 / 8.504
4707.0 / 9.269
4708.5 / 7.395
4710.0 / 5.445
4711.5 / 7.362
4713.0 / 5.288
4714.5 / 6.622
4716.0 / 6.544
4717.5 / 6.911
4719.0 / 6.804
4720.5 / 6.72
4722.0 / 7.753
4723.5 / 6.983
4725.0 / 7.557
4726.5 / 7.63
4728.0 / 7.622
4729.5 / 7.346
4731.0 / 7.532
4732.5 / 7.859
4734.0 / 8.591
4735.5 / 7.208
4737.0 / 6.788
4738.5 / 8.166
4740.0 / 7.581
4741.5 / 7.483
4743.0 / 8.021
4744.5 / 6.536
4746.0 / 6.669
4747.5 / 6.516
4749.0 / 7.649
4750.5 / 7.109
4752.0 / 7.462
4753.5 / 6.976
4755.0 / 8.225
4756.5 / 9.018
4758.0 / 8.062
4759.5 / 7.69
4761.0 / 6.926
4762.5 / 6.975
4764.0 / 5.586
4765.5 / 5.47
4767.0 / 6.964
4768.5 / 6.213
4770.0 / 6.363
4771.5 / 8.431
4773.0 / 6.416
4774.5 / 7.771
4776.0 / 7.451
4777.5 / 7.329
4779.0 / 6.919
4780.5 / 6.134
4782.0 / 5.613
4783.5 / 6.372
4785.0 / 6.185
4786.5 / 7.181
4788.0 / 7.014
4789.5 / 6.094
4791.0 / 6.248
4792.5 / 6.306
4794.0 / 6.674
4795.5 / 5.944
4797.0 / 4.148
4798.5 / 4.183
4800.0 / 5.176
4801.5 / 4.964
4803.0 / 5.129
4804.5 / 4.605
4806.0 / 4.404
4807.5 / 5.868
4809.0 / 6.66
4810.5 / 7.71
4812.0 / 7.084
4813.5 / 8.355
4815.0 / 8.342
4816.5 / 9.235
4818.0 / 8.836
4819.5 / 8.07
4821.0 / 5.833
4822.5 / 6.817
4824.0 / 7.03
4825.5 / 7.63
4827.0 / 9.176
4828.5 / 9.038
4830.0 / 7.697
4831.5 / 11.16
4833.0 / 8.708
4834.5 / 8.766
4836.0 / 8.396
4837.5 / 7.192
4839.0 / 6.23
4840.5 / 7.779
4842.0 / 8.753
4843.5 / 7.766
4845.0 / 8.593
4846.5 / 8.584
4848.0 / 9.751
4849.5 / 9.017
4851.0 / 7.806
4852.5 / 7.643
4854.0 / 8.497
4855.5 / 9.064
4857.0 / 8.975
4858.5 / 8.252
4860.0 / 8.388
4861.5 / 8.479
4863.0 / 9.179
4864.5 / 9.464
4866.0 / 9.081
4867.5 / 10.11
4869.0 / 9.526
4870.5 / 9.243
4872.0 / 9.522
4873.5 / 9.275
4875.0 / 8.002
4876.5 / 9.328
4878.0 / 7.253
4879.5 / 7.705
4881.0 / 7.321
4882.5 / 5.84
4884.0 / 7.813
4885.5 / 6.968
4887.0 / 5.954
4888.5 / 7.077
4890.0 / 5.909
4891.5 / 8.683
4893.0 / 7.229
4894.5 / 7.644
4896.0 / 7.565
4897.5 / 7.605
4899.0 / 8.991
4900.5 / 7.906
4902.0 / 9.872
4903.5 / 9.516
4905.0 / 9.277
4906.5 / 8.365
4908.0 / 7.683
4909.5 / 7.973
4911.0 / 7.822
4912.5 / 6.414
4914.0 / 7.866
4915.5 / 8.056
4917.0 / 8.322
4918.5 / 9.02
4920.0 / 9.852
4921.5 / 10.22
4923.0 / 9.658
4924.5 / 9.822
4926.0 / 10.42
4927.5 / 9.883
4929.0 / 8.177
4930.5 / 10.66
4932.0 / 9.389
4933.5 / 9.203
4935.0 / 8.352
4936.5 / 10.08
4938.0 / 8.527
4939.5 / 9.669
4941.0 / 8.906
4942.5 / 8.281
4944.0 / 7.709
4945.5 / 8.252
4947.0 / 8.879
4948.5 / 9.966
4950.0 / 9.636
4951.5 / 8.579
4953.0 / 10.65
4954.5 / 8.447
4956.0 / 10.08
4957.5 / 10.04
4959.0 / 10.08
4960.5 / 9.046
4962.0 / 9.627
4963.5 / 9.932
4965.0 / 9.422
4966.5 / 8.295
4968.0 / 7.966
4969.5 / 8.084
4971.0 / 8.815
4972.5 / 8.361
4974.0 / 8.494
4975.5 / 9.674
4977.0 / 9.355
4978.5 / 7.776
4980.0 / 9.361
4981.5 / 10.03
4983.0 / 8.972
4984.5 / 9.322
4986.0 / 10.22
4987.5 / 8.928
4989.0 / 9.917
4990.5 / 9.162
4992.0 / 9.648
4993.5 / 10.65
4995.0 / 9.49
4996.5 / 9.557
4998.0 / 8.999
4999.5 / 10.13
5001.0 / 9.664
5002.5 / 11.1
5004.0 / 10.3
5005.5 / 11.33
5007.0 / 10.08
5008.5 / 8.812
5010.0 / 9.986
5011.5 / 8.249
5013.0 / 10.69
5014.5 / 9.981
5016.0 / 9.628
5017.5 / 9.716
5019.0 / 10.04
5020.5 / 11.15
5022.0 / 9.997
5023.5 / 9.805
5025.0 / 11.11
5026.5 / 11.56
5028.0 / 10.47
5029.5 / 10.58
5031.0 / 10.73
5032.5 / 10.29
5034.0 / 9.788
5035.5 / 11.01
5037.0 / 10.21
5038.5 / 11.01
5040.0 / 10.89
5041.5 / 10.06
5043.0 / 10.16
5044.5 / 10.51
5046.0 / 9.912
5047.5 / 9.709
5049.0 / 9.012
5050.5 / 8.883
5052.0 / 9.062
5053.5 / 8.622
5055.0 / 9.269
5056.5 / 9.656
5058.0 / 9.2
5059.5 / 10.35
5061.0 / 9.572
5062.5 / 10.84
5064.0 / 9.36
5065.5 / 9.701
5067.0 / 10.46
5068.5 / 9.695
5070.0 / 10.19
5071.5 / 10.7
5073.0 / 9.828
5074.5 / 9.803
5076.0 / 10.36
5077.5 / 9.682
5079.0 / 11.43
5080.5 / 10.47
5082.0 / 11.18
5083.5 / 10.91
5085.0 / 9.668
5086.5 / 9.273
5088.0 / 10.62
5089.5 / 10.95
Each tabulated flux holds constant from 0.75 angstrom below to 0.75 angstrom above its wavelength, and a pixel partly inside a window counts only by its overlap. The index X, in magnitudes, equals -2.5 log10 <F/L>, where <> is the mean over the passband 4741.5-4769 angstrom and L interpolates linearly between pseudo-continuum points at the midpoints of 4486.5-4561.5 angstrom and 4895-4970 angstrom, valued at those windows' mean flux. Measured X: 0.14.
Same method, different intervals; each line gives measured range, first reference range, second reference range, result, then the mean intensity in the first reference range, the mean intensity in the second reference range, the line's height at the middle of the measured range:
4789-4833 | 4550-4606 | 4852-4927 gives 0.175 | 7.1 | 8.4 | 8.07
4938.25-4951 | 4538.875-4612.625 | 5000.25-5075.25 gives 0.066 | 7.04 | 10.1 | 9.45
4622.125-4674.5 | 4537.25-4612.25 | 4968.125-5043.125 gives 0.118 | 7.03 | 9.85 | 7.51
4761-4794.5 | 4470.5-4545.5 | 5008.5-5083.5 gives 0.267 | 6.86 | 10.1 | 8.48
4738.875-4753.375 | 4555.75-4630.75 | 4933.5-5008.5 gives 0.094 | 6.91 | 9.34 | 7.89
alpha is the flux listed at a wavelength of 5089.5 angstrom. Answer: 10.95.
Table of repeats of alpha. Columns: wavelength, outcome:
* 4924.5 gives 9.822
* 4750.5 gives 7.109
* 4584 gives 6.496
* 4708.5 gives 7.395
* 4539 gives 7.336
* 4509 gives 5.694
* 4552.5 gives 7.721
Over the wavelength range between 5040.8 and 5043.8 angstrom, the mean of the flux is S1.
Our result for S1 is 10.1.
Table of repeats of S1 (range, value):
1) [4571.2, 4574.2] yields 5.74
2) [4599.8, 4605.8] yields 6.45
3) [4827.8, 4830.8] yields 8.4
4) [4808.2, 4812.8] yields 7.15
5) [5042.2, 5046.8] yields 10.2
